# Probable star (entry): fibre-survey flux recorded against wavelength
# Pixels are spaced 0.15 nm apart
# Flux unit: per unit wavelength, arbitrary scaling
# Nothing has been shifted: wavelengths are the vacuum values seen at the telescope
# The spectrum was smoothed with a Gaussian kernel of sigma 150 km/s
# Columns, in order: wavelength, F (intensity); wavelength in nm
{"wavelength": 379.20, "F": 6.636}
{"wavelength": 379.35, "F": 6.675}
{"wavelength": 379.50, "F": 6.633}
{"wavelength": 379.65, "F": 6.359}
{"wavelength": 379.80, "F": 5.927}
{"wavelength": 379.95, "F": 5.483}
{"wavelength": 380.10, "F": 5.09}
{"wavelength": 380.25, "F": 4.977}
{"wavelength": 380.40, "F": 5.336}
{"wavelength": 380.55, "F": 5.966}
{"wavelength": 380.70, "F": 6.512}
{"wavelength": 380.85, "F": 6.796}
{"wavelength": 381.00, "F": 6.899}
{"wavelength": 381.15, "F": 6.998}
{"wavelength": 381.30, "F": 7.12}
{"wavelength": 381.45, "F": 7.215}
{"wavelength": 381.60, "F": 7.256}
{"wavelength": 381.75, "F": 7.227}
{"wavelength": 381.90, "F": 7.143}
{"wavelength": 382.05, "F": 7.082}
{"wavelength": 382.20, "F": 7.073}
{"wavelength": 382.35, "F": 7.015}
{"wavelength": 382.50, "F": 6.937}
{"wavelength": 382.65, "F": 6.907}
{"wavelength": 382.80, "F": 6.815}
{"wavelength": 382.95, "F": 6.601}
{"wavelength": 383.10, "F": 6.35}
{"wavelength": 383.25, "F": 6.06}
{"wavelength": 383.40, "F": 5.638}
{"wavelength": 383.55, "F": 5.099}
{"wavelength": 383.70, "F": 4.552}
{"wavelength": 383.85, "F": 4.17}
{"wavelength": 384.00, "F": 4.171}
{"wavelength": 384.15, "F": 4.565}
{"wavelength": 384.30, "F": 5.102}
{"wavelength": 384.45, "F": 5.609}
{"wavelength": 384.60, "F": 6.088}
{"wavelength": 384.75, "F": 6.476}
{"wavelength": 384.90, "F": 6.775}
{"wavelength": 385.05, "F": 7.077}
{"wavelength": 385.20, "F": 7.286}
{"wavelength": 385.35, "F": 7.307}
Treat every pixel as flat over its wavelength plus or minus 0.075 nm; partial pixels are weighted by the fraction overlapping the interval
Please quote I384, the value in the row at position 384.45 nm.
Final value 5.609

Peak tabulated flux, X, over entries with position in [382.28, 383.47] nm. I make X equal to 7.015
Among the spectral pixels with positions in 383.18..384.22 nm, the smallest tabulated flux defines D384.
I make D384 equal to 4.17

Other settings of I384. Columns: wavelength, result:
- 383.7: 4.552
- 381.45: 7.215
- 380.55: 5.966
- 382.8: 6.815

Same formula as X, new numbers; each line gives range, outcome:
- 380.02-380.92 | 6.796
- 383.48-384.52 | 5.609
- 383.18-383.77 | 6.06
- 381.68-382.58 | 7.227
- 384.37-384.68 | 6.088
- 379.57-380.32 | 6.359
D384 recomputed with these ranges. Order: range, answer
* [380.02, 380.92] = 4.977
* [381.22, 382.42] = 7.015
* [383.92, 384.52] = 4.171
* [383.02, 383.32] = 6.06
